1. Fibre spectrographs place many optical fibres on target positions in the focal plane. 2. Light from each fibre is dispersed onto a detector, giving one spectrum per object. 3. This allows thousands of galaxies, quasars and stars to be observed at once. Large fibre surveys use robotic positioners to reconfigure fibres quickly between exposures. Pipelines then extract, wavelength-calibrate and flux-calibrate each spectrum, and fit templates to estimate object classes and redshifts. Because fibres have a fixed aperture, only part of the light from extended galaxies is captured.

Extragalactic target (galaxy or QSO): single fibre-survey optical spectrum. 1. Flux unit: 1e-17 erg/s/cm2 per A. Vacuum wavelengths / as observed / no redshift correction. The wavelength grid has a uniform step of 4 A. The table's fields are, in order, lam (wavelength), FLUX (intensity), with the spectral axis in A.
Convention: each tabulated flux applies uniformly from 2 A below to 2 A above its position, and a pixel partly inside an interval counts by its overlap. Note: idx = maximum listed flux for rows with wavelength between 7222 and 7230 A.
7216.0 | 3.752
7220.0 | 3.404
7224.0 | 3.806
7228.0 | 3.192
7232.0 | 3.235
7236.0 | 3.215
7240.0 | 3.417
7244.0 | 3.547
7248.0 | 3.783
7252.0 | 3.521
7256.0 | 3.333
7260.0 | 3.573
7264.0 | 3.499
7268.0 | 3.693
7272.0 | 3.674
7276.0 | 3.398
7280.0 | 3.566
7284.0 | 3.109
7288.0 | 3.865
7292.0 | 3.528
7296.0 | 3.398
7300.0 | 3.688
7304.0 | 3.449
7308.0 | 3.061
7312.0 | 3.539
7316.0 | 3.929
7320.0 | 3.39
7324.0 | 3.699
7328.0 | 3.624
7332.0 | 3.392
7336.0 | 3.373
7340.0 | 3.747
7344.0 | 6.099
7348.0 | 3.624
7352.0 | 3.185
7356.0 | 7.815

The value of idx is 3.806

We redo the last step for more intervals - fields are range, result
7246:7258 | 3.783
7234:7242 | 3.417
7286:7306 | 3.865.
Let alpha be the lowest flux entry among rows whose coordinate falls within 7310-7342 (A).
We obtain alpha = 3.373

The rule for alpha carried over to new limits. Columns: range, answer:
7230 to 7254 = 3.215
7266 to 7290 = 3.109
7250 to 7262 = 3.333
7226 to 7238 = 3.192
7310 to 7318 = 3.539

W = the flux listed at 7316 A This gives 3.929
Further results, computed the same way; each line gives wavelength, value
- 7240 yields 3.417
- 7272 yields 3.674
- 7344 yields 6.099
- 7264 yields 3.499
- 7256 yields 3.333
